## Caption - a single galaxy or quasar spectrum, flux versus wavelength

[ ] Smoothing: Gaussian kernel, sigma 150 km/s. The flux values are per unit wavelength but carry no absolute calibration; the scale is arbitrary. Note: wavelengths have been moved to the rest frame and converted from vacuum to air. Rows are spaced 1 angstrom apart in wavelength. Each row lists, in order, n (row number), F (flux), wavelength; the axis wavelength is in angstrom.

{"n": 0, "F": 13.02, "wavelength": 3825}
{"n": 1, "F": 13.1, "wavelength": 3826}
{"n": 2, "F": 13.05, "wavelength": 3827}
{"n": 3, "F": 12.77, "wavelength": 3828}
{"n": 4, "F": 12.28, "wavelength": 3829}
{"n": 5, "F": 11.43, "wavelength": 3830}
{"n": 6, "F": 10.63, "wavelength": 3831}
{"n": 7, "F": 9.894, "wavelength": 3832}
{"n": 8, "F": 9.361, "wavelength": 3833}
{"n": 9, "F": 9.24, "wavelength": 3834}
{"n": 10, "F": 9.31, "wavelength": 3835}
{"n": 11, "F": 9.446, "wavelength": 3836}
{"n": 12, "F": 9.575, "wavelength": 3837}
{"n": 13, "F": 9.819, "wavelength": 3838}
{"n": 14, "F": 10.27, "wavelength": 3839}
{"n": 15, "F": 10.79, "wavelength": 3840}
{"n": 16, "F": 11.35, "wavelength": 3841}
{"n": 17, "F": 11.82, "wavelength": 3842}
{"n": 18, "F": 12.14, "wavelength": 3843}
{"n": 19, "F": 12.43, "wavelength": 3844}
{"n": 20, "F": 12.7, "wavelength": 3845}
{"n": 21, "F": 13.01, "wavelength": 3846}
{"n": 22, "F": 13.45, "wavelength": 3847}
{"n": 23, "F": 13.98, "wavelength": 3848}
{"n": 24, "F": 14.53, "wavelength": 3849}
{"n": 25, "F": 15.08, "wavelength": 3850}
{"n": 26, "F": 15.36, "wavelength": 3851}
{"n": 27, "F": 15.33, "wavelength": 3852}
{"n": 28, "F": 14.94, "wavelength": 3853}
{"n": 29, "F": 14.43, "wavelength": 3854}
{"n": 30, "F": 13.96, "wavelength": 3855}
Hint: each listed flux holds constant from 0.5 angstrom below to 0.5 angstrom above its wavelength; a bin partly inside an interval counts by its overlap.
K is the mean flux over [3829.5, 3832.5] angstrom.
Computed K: 10.7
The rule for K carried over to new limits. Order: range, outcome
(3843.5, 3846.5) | 12.7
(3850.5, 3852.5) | 15.3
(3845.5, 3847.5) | 13.2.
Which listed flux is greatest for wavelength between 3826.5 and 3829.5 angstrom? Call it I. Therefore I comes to 13.05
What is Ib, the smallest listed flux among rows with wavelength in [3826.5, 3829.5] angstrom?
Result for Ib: 12.28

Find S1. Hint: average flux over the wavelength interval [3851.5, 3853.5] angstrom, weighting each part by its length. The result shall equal 15.1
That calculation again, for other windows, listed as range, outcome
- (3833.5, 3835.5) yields 9.28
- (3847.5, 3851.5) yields 14.7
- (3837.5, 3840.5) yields 10.3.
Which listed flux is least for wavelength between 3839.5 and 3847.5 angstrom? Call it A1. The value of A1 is 10.79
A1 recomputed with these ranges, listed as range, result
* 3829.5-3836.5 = 9.24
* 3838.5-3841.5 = 10.27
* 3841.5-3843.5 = 11.82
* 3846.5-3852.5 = 13.45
